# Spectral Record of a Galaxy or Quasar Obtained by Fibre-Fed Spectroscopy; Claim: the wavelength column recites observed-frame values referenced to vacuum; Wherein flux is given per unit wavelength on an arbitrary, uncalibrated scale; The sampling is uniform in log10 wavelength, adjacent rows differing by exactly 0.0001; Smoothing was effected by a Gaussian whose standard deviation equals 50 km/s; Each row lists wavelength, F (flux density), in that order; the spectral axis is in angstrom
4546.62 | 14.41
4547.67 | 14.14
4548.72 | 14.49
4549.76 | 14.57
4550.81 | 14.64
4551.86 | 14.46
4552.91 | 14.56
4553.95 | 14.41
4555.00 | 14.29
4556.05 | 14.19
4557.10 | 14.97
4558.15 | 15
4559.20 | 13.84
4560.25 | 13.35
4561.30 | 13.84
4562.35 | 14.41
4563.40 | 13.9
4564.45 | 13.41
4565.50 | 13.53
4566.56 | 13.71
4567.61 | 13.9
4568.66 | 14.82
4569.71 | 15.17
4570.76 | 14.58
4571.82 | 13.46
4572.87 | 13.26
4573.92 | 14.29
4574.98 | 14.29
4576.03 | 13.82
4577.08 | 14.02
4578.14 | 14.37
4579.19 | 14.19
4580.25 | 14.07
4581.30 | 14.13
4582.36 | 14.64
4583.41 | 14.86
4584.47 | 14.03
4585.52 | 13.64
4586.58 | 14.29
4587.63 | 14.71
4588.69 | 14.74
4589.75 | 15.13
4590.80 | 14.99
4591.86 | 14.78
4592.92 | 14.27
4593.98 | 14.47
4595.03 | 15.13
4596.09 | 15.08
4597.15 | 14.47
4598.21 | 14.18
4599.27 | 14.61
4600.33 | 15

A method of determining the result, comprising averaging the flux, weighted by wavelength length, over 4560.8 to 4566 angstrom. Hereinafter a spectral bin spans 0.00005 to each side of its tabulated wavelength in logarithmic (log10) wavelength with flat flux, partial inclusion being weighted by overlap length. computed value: 13.8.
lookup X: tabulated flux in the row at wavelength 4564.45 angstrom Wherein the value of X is 13.41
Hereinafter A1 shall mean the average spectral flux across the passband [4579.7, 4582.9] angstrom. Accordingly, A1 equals 14.3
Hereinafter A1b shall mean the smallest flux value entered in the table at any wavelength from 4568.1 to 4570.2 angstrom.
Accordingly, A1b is 14.82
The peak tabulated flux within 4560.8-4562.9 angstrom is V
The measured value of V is 14.41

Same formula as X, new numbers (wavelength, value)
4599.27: 14.61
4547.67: 14.14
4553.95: 14.41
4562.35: 14.41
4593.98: 14.47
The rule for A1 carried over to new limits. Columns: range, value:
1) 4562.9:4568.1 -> 13.7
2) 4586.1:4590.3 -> 14.7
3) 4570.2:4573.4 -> 13.8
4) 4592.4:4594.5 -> 14.4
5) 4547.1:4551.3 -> 14.5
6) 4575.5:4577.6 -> 14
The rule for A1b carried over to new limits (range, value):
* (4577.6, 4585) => 14.03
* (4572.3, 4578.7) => 13.26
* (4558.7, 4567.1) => 13.35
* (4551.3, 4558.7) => 14.19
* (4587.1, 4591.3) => 14.71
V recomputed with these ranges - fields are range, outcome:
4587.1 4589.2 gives 14.74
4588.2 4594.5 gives 15.13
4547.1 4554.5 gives 14.64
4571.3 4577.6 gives 14.29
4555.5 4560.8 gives 15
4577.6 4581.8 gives 14.37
